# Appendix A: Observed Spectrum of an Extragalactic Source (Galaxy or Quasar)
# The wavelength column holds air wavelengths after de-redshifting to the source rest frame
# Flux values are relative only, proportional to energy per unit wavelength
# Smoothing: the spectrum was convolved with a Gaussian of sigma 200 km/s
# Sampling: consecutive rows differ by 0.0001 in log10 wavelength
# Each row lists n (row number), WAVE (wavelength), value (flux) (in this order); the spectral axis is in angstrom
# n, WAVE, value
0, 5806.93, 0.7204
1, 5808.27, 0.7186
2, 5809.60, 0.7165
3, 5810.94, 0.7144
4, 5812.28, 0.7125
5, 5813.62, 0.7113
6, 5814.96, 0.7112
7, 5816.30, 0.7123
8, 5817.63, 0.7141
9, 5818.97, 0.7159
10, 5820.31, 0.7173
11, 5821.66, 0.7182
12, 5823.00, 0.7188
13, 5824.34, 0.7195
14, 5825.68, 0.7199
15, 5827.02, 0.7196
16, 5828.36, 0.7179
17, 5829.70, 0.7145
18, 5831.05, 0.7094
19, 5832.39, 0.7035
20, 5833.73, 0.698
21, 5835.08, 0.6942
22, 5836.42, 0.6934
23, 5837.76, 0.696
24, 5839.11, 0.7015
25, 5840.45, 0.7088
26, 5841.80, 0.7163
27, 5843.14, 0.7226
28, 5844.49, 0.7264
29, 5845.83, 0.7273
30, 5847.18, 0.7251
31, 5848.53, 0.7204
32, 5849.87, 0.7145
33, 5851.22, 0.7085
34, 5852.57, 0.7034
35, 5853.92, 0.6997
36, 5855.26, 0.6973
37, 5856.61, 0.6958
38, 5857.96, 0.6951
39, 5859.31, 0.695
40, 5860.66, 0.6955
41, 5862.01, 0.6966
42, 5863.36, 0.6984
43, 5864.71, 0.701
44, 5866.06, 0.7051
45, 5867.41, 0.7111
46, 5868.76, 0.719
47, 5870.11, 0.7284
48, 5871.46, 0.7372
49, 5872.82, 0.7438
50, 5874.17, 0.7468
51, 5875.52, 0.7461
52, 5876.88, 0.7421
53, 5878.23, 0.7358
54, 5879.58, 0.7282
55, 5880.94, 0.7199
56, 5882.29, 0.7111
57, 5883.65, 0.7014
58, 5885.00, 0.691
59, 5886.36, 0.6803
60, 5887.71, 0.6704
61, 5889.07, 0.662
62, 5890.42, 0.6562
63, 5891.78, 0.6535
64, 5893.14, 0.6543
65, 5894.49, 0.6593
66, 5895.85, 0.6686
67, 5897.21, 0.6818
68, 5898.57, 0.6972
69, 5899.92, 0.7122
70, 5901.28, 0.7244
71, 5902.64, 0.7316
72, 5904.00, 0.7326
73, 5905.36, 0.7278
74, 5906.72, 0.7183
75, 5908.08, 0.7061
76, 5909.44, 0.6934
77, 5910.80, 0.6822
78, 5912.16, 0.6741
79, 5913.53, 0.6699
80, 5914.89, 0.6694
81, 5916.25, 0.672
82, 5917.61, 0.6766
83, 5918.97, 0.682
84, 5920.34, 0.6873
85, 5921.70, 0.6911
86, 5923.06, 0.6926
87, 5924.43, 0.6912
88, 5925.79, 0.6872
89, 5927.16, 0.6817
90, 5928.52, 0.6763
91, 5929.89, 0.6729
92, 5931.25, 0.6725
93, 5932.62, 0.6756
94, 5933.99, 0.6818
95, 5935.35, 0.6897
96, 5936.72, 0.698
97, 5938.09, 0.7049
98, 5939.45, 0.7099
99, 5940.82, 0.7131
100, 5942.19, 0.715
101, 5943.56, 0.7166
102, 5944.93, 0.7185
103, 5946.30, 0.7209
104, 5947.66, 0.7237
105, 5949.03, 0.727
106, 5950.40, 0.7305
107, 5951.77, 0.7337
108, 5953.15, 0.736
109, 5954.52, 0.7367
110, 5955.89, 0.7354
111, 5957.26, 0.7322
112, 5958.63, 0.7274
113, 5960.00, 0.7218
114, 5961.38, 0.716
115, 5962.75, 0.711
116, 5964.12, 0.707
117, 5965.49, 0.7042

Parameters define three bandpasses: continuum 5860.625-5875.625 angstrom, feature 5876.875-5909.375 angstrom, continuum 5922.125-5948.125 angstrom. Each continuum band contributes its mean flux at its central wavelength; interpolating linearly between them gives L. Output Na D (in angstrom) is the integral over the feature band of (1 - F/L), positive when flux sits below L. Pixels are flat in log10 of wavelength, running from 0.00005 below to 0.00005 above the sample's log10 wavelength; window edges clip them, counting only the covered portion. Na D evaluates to 0.61 angstrom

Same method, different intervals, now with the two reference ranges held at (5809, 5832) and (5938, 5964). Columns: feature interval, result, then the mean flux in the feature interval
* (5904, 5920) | 0.7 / 0.69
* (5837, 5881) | 0.1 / 0.715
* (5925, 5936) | 0.6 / 0.68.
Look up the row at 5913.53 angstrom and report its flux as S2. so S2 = 0.6699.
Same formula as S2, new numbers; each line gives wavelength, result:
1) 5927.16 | 0.6817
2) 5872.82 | 0.7438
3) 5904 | 0.7326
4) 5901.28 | 0.7244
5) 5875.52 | 0.7461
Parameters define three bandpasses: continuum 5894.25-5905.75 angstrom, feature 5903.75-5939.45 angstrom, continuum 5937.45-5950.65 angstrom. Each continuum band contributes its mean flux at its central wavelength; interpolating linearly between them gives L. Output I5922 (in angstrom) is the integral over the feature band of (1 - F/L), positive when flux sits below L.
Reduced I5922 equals 1.1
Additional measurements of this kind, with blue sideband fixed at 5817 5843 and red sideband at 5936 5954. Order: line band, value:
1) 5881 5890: 0.3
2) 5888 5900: 0.8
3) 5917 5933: 0.8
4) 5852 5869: 0.3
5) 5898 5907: -0.1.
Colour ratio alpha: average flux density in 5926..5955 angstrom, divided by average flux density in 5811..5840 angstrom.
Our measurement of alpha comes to 0.99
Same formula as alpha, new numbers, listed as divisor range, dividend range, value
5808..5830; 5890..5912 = 0.97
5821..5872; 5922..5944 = 0.97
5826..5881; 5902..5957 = 0.98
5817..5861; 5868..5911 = 0.99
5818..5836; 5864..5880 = 1.02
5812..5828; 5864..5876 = 1.01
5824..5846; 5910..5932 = 0.96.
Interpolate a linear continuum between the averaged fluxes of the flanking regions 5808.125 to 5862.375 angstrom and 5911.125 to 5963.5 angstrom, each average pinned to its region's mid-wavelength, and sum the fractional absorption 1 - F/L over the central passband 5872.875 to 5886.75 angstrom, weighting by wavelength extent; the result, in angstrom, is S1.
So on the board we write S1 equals -0.3 angstrom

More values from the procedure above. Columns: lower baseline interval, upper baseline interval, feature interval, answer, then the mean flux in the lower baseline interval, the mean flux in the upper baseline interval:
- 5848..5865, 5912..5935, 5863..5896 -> -0.4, 0.702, 0.68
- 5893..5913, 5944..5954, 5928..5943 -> 0.6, 0.699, 0.727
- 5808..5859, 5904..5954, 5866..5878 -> -0.5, 0.711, 0.698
